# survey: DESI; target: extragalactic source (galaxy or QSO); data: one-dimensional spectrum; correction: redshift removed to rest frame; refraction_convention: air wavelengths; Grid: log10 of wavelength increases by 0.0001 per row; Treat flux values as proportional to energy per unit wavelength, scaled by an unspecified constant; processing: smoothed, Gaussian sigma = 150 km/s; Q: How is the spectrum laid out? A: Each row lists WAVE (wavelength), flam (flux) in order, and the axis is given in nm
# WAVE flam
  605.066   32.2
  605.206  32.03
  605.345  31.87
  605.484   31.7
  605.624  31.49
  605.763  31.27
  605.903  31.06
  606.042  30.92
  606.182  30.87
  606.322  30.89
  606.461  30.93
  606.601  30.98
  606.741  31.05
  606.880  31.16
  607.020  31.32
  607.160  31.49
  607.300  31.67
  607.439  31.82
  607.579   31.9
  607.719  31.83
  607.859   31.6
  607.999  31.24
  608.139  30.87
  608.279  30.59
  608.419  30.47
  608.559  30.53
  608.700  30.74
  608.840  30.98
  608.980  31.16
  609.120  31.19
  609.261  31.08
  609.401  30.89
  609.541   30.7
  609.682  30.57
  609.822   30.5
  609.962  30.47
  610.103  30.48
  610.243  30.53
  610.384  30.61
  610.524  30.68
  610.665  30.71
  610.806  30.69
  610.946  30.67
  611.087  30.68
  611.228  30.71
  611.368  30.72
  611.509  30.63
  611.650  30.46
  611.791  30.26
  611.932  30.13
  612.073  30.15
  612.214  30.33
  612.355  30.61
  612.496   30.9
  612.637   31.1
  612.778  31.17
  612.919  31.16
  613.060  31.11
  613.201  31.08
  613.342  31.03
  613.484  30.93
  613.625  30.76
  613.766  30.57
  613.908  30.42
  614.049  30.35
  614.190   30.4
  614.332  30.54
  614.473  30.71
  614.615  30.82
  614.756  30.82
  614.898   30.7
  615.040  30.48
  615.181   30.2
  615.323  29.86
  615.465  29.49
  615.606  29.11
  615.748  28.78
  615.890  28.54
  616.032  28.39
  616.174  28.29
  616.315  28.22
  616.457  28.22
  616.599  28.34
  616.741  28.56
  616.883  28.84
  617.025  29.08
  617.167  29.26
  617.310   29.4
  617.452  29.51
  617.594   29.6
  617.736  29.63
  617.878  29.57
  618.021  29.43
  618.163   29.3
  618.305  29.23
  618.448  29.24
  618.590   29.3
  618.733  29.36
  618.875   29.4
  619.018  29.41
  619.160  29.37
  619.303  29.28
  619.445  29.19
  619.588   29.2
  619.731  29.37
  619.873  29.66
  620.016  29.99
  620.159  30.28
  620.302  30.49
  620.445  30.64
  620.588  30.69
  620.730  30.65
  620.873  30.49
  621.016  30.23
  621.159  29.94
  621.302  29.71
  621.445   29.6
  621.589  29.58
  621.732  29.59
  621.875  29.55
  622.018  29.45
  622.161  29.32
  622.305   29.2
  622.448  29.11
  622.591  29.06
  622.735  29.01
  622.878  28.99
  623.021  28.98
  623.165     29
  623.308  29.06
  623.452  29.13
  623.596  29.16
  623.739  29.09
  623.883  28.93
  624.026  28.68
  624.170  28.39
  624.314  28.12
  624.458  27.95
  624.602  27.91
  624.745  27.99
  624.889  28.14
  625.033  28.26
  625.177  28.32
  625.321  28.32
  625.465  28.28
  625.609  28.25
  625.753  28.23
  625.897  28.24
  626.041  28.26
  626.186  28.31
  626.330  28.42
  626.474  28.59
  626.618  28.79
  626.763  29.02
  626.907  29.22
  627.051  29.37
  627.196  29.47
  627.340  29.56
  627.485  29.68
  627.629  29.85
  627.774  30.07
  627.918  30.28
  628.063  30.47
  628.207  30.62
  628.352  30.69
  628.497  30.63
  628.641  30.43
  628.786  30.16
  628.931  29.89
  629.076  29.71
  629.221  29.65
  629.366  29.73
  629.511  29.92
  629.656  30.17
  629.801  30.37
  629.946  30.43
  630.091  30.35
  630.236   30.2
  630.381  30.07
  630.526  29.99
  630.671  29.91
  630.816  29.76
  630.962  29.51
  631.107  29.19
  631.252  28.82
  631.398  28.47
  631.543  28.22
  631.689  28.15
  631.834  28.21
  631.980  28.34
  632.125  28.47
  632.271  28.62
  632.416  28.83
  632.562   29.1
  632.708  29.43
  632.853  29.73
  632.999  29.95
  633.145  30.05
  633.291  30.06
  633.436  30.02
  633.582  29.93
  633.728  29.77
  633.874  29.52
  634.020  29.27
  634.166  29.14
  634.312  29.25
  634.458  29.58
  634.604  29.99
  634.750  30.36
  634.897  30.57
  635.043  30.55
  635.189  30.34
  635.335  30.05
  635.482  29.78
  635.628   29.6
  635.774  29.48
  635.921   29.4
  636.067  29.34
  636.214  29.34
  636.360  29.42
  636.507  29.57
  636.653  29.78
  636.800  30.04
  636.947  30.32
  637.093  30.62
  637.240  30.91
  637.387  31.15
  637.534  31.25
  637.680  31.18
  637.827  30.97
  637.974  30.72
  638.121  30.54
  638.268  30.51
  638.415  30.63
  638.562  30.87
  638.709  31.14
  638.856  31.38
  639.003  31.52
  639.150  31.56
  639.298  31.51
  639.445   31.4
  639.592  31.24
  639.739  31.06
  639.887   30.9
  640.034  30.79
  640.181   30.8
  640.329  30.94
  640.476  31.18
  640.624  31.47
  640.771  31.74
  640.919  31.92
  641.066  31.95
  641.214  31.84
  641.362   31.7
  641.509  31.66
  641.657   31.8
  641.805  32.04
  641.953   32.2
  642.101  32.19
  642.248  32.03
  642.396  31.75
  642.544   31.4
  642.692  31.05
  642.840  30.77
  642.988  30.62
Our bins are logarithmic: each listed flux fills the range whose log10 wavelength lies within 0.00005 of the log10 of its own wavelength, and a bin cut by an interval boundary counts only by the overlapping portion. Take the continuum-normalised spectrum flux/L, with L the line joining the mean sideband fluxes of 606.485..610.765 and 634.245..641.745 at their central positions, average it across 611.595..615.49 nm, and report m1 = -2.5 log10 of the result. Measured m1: 0.01 mag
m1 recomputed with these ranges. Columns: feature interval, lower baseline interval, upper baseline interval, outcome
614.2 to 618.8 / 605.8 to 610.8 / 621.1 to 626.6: 0.02 mag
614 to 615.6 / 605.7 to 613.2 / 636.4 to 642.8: 0.02 mag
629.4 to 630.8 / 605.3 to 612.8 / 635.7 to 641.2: 0.02 mag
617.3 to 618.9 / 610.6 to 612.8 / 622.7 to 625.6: 0.01 mag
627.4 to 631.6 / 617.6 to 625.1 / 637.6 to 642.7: 0.01 mag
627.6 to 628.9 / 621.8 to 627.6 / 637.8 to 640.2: -0.04 mag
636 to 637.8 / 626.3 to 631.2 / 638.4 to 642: 0.02 mag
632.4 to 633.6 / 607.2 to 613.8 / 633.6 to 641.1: 0.03 mag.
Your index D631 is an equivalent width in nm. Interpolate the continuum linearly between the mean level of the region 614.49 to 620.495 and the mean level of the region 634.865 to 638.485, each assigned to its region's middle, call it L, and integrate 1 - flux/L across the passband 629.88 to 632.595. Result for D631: 0.074 nm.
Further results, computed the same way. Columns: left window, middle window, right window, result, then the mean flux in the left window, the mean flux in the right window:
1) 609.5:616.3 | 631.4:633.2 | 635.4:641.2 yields 0.103 nm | 30.4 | 30.7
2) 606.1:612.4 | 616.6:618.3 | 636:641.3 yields 0.089 nm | 30.9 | 30.9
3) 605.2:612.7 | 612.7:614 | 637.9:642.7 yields 0.004 nm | 30.9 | 31.4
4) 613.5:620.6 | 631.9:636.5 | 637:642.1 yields 0.192 nm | 29.6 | 31.3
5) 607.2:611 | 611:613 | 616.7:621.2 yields -0.006 nm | 30.9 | 29.6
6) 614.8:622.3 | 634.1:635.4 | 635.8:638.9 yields 0.013 nm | 29.5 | 30.4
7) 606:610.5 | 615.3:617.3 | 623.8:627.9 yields 0.078 nm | 31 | 28.7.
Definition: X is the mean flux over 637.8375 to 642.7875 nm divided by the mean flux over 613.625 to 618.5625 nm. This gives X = 1.06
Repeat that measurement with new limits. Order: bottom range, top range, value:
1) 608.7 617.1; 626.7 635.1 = 0.98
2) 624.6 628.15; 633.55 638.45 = 1.04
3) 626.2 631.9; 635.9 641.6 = 1.04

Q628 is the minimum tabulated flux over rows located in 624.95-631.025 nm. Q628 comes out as 28.23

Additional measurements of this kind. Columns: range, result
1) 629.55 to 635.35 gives 28.15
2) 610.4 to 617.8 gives 28.22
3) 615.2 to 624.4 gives 28.12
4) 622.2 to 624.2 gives 28.39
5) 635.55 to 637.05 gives 29.34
